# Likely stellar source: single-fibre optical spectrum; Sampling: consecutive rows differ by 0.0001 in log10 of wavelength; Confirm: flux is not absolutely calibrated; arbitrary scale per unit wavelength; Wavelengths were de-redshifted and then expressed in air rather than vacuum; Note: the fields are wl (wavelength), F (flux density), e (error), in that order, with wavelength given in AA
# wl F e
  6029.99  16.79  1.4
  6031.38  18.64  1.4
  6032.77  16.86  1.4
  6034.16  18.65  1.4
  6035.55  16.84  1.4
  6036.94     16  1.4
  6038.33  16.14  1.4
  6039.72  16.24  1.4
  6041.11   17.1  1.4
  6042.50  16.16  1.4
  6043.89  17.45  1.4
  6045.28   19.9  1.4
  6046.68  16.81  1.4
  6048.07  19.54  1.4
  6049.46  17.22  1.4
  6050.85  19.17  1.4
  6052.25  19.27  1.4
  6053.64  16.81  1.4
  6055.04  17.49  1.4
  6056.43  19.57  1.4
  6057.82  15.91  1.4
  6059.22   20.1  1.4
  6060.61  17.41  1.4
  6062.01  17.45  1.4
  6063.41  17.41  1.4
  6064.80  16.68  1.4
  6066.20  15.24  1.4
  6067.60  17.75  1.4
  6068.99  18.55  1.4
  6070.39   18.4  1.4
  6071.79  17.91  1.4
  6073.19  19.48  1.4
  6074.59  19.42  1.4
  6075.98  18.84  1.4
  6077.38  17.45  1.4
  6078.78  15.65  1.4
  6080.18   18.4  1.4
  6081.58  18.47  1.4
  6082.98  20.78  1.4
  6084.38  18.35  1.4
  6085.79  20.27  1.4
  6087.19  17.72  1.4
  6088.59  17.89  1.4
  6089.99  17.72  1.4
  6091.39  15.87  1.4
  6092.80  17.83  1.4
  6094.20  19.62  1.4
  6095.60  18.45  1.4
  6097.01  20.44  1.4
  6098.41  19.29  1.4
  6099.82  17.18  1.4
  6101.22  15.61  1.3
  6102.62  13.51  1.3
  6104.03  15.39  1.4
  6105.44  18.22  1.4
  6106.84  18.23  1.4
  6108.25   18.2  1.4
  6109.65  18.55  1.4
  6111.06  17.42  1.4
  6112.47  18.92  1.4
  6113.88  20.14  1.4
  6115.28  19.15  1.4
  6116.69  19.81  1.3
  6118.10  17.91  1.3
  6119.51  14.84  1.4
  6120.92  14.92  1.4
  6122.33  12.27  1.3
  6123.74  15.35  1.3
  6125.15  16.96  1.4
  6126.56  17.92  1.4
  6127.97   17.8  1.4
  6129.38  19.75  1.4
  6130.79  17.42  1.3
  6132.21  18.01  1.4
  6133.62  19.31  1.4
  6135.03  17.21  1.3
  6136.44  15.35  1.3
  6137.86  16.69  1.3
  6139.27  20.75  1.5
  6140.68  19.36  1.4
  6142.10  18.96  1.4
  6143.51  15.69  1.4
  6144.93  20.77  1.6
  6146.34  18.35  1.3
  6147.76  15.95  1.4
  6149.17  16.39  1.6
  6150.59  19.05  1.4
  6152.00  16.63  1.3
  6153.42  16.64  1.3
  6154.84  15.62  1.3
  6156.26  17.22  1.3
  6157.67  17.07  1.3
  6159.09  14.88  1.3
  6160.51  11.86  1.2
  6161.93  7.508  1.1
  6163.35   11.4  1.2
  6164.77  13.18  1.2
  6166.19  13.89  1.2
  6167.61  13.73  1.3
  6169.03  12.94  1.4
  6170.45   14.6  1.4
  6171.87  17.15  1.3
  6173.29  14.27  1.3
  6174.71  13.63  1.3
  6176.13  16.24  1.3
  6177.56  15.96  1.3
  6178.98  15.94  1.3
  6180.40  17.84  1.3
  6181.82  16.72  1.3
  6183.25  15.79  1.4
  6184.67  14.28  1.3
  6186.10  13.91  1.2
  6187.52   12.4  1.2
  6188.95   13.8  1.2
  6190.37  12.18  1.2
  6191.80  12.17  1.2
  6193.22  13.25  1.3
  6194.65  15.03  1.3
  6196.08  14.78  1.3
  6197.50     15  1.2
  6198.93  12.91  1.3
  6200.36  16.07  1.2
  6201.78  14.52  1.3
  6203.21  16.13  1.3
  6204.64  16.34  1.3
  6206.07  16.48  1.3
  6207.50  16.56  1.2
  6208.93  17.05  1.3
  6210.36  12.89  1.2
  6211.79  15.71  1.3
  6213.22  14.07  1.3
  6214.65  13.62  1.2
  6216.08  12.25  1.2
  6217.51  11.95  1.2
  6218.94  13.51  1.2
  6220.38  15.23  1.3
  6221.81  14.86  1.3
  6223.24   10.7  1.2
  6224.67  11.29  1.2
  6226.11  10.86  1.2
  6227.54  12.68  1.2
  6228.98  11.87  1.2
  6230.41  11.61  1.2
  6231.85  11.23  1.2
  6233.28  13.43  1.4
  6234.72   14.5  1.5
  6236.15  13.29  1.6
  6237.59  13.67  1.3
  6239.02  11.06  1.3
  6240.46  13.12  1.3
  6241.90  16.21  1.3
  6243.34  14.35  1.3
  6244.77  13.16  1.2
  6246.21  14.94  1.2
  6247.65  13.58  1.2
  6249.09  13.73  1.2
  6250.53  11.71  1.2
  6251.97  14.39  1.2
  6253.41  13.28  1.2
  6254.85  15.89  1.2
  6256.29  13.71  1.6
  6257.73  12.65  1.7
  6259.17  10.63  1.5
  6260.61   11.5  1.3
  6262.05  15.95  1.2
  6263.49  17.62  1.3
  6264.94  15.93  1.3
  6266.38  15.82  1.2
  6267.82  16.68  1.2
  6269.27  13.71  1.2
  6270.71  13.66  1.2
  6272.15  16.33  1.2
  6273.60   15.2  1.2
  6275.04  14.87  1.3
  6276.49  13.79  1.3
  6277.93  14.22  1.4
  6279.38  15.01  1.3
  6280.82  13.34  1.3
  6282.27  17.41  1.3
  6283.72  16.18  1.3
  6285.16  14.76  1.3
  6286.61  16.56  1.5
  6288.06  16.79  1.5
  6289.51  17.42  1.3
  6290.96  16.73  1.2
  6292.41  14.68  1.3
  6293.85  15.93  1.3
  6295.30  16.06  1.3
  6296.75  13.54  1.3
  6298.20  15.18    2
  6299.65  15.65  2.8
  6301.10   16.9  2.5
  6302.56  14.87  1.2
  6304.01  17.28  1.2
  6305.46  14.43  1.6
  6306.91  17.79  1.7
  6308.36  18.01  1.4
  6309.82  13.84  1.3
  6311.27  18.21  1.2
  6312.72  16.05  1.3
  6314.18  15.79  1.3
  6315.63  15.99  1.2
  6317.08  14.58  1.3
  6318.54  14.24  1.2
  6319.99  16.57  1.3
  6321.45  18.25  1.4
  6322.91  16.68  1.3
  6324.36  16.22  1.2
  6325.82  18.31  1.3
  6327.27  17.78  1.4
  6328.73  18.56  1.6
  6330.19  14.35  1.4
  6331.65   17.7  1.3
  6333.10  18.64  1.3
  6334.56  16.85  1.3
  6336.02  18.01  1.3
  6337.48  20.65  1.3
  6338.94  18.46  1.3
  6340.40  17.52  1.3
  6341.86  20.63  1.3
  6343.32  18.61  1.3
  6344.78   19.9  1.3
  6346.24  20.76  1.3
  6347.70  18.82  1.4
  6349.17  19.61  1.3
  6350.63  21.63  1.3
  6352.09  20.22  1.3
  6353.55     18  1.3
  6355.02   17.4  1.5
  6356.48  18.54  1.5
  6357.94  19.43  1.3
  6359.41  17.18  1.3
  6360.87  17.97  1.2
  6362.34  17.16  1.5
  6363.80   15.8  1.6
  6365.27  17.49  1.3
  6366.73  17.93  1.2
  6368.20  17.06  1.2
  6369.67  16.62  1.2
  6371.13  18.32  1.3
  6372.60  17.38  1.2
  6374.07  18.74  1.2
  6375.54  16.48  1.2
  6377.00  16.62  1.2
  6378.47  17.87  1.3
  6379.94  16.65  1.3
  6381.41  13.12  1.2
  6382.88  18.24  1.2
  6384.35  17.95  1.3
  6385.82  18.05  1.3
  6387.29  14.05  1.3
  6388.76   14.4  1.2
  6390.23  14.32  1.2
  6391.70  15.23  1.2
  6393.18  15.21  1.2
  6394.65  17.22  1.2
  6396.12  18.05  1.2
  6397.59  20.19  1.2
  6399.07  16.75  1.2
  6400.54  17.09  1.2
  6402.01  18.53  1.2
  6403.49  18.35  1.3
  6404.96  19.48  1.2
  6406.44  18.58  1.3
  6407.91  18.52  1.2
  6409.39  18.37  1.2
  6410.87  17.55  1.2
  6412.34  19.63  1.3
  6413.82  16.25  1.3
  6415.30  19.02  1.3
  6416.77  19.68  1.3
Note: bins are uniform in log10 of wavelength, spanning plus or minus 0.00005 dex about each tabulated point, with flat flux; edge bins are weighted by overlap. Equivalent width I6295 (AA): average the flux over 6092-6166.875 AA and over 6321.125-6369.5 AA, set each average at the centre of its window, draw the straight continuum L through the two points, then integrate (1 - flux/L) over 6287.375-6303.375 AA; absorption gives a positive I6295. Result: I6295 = 1.9 AA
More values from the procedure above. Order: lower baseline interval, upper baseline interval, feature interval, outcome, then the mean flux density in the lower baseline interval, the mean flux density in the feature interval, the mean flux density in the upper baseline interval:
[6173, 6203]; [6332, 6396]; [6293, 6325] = 1.4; 14.6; 16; 17.7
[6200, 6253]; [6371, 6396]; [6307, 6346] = -4.8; 13.7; 17.4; 16.5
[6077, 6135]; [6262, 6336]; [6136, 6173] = 3.2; 17.7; 15.8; 16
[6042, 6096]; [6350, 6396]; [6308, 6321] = 1.1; 18.1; 15.9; 17.2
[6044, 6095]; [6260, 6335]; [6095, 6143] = 0.1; 18.1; 17.6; 15.9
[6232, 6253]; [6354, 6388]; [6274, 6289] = -0.6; 13.6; 15.3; 17.2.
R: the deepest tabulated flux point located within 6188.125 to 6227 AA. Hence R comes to 10.7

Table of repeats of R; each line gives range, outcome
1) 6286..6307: 13.54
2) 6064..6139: 12.27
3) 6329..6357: 14.35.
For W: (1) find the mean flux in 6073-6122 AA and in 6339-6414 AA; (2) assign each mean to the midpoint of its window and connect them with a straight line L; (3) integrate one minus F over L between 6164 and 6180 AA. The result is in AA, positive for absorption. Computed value 2.8 AA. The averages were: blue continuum 17.9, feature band 14.7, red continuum 17.8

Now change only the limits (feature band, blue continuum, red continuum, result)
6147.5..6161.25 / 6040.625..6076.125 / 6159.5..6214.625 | -0.71 AA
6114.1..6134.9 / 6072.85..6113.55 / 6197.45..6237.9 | -0.42 AA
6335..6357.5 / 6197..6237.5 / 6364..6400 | -4.26 AA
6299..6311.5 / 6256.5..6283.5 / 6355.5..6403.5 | -0.65 AA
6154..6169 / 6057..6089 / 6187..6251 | 1.75 AA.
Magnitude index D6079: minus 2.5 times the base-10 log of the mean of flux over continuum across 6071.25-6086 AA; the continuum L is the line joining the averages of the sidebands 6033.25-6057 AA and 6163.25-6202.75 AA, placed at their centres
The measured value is -0.10 mag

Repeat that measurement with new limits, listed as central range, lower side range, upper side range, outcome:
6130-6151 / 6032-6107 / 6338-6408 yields -0.010 mag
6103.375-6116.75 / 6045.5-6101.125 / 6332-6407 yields -0.015 mag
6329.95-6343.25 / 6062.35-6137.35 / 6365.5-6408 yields -0.063 mag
